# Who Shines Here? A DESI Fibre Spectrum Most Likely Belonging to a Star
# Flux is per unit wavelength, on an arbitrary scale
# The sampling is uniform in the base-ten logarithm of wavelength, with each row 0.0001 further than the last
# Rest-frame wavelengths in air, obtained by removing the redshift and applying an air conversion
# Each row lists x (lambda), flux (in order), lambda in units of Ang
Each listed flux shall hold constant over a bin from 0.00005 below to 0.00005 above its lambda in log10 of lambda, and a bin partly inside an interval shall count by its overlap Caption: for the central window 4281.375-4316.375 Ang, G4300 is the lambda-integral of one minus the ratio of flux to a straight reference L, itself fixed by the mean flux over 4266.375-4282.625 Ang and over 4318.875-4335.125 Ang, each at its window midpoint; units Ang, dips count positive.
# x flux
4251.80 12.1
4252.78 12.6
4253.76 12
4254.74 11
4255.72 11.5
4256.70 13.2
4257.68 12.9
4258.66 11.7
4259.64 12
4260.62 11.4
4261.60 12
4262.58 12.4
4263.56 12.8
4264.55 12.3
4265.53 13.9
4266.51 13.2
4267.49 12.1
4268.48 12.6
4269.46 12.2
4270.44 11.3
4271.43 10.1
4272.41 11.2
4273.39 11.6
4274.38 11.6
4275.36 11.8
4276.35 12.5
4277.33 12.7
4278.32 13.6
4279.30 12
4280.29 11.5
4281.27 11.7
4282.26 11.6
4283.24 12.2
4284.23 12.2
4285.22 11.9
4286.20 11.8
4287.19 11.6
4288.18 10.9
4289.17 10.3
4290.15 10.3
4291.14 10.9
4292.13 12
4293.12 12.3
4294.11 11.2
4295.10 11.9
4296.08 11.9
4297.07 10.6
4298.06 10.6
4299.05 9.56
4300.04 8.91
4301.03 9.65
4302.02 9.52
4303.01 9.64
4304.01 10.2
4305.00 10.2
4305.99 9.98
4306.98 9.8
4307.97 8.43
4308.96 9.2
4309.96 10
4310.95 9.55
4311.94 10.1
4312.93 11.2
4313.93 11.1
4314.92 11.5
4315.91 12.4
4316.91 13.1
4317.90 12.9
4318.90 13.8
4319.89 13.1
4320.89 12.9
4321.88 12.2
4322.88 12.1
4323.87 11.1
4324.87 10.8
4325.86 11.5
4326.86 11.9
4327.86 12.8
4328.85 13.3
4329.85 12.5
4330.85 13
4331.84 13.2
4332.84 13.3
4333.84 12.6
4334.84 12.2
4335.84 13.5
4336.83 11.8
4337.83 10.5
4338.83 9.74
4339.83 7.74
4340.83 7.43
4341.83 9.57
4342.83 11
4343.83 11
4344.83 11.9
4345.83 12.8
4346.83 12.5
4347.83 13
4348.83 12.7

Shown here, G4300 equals 4.2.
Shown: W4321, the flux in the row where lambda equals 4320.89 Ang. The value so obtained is 12.9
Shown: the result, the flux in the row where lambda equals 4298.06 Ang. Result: 10.6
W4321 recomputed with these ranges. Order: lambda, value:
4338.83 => 9.74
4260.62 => 11.4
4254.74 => 11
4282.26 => 11.6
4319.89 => 13.1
